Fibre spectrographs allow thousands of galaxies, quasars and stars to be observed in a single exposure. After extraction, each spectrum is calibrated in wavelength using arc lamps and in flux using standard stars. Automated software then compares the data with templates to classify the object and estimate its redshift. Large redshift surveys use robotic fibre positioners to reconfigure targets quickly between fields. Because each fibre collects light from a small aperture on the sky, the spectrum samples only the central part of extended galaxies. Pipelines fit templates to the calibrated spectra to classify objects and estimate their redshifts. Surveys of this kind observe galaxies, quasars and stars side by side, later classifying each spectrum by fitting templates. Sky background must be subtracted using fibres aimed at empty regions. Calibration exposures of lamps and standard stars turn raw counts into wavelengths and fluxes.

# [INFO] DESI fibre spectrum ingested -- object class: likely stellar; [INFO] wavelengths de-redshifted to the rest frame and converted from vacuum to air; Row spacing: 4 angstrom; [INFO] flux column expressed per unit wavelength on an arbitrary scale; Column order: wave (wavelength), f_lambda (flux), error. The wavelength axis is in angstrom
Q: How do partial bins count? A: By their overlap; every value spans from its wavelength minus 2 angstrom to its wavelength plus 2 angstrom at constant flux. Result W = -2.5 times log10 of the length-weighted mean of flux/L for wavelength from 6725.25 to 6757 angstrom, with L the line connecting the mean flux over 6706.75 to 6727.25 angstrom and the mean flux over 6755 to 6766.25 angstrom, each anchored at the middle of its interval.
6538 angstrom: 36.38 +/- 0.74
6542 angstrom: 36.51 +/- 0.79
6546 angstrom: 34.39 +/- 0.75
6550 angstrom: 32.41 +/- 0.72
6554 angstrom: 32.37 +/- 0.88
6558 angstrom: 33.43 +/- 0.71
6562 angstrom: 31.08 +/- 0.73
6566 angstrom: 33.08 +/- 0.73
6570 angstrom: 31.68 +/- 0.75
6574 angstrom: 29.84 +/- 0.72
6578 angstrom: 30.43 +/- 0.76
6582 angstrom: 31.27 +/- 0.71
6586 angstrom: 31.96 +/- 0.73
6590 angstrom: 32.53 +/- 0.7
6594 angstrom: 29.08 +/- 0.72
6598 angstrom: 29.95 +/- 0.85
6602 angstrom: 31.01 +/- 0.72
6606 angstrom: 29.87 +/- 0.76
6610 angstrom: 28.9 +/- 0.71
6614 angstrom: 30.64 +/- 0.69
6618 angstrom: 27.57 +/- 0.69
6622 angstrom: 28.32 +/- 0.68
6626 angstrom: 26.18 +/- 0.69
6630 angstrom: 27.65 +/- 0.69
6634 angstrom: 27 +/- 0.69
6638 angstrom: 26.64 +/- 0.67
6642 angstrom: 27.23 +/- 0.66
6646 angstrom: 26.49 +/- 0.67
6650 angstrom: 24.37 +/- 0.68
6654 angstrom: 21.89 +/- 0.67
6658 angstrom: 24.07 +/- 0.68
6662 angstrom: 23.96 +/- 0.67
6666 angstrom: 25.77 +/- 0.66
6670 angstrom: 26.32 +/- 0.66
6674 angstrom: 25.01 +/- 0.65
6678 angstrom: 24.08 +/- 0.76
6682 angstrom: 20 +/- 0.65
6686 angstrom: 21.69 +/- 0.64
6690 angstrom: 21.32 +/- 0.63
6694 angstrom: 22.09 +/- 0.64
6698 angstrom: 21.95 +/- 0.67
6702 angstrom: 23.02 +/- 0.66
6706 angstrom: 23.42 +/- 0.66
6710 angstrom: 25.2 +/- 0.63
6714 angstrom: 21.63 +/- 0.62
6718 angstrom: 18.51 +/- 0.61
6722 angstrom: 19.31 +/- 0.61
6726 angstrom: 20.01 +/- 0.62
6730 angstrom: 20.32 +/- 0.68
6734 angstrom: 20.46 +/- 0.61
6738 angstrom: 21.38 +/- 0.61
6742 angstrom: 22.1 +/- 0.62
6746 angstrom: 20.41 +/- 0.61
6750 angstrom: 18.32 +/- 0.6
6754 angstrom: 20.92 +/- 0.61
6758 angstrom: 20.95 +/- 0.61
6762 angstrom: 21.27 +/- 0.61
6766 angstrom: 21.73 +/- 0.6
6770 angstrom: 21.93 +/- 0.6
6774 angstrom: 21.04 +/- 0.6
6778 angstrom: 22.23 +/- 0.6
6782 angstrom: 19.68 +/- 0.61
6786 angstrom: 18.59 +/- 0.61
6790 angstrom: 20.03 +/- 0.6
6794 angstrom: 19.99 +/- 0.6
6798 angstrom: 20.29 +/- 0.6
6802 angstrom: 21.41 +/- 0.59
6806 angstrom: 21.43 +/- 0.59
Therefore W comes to 0.03 mag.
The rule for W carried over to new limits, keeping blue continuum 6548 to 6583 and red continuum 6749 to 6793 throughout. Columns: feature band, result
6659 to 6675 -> 0.04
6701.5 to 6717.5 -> 0.05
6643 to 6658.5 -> 0.12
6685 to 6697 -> 0.15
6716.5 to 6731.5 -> 0.18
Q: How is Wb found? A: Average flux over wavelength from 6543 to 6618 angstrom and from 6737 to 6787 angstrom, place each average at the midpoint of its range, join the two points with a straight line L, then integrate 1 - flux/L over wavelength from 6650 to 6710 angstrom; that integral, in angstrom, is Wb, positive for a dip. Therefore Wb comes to 5.3 angstrom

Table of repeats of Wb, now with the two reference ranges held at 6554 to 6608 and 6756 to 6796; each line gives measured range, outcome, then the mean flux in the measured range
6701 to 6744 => 4.12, 21.4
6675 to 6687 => 1.70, 22.2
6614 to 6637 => 0.98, 27.6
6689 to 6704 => 1.72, 22.1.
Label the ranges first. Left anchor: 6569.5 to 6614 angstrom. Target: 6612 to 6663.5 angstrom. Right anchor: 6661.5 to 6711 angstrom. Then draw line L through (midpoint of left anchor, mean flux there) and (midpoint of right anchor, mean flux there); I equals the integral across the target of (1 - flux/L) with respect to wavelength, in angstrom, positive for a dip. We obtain 1.4 angstrom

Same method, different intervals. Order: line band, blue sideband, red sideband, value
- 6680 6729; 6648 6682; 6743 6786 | 2.86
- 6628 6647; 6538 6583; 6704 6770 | 0.36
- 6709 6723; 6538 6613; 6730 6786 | 1.42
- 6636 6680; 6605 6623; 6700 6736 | 1.18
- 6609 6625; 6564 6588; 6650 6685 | -0.39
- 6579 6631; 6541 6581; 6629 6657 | -1.47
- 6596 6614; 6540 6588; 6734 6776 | -0.06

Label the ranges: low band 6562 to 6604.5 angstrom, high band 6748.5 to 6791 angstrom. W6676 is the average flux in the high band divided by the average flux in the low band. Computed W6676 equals 0.7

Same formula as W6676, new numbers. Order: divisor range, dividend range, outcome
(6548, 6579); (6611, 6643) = 0.87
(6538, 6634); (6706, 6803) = 0.67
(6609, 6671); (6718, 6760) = 0.77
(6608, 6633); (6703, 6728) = 0.76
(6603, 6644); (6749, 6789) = 0.74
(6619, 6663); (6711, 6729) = 0.78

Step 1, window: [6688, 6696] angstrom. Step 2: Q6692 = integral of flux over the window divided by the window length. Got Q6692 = 21.7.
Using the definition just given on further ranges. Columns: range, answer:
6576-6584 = 30.9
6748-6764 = 20.4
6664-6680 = 25.3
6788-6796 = 20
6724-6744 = 20.9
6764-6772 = 21.8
